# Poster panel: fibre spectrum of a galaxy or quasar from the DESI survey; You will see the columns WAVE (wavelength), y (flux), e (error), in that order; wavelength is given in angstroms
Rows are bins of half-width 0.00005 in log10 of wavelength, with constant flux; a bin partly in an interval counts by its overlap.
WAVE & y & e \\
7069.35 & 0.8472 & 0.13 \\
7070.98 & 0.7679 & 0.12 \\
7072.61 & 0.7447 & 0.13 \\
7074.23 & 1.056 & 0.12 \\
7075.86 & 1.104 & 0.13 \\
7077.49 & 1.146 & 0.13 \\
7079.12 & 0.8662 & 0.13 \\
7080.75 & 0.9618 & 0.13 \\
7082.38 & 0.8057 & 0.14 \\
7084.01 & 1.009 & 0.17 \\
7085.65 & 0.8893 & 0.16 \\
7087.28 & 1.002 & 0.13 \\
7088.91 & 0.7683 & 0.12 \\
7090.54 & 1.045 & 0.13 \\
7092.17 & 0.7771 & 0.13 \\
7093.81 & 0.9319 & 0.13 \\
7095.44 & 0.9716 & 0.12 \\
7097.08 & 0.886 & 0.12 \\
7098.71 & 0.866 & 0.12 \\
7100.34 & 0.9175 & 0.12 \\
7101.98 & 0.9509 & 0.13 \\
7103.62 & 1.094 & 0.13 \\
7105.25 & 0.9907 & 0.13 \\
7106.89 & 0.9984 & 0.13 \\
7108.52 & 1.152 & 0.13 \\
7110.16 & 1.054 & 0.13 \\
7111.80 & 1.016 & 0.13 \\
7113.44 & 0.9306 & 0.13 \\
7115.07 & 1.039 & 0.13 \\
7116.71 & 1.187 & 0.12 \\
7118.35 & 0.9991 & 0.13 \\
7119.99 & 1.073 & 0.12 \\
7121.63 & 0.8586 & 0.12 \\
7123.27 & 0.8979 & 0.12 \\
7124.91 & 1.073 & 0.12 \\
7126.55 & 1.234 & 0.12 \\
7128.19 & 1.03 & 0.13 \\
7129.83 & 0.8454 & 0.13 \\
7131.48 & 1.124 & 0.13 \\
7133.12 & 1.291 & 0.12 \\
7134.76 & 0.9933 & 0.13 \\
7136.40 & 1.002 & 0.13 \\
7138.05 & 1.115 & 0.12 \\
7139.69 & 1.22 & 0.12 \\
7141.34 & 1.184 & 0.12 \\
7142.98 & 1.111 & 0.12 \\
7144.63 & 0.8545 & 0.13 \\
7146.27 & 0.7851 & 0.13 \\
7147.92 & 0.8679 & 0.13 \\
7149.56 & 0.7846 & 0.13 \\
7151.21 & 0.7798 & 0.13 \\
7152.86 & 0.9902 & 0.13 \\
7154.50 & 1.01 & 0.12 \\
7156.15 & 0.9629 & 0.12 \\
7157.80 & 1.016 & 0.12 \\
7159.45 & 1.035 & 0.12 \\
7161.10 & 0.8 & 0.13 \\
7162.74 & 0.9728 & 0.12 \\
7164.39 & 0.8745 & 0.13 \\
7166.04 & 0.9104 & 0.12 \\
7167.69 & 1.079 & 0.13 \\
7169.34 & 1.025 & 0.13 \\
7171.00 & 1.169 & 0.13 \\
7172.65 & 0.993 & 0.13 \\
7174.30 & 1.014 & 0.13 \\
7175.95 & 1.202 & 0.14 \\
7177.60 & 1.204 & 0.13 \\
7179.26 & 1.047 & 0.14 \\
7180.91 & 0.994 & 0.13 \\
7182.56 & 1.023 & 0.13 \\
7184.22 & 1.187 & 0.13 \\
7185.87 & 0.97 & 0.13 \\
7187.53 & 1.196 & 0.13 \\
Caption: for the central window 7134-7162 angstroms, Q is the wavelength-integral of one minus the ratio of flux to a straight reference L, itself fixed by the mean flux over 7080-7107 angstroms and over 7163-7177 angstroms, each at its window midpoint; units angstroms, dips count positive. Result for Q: 0.9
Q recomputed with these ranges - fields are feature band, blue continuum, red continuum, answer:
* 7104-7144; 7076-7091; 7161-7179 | -2.87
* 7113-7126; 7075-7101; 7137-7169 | -0.88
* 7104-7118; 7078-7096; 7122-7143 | -0.61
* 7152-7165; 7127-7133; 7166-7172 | 1.21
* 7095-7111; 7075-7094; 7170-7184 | -0.29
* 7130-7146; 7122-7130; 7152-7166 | -1.29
